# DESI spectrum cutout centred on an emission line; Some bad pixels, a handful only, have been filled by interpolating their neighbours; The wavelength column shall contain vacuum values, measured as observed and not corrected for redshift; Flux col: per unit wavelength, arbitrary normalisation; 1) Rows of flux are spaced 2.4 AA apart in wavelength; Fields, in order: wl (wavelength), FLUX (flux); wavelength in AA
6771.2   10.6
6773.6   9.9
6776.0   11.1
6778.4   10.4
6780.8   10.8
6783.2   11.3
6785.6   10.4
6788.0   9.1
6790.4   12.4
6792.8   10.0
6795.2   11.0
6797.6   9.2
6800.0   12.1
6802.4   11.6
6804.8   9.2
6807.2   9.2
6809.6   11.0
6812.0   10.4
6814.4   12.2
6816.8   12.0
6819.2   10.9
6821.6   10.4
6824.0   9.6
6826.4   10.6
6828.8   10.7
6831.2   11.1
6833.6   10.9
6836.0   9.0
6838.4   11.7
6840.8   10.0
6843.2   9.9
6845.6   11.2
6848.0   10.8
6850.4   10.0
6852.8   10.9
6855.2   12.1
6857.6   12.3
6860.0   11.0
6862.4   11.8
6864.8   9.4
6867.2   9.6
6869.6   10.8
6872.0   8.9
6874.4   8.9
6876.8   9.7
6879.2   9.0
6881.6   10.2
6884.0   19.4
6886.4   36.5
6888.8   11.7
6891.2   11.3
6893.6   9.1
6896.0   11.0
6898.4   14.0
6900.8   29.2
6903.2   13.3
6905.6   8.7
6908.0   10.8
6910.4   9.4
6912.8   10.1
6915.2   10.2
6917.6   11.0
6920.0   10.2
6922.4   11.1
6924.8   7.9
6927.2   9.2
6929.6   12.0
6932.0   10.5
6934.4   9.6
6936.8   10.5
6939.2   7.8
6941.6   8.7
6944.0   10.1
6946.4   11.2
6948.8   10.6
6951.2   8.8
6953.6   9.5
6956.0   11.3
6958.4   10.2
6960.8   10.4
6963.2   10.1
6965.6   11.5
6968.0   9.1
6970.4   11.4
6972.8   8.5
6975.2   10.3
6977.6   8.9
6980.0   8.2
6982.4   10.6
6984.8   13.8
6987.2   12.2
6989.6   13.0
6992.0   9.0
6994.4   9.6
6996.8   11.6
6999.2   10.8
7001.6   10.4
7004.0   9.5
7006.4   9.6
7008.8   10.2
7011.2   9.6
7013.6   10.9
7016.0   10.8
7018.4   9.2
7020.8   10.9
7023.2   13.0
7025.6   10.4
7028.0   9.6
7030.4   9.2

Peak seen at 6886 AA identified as [S II] 6716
